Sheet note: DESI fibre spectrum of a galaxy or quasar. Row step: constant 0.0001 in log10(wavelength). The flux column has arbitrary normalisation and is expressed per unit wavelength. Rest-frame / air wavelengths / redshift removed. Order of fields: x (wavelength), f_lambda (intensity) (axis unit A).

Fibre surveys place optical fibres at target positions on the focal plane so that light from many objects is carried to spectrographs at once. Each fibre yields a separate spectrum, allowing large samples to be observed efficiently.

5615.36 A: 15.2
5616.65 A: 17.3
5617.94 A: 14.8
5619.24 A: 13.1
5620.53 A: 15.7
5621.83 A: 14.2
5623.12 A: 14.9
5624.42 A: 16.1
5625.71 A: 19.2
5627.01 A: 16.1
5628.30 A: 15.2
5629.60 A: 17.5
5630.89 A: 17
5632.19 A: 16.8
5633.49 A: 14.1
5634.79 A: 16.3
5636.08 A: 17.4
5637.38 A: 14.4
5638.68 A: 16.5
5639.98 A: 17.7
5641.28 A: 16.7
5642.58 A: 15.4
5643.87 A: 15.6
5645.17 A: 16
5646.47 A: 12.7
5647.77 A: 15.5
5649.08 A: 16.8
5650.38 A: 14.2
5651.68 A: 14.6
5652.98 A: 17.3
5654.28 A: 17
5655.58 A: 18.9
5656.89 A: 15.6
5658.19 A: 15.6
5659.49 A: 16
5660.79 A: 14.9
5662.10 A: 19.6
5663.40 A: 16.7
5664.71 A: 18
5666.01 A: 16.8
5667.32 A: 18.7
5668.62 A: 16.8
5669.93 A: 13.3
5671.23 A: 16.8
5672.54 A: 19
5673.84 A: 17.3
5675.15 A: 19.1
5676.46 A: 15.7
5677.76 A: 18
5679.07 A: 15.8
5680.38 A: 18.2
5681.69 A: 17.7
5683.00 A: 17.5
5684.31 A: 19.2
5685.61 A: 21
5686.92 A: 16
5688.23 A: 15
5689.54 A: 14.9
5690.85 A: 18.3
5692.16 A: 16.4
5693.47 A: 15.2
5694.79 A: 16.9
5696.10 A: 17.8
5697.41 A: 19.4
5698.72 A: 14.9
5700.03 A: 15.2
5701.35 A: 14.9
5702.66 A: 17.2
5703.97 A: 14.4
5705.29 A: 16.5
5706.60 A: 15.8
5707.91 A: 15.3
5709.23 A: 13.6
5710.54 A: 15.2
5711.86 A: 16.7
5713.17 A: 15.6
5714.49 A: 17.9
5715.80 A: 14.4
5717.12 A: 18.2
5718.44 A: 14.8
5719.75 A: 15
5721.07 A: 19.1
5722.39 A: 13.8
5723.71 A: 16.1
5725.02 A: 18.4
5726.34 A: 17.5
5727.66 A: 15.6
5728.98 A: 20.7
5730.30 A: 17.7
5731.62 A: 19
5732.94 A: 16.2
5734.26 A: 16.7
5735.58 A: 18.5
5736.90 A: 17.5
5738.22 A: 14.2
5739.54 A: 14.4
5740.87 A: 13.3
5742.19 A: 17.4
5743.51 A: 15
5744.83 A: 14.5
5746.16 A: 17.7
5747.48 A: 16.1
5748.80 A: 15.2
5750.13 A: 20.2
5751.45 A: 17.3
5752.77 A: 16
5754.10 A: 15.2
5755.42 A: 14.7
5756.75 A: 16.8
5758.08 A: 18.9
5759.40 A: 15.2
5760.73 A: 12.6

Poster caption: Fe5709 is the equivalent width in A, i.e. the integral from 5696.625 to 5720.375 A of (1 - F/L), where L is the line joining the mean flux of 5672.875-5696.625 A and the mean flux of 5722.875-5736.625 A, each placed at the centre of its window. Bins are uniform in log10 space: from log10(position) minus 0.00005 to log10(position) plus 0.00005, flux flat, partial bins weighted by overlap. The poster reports 2.2 A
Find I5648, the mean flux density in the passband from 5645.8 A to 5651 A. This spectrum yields 14.8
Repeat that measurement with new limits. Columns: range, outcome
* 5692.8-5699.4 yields 16.8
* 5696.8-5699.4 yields 17.1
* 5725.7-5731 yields 17.9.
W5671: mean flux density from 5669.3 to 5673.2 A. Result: 16.4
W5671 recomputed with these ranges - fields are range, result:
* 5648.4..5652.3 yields 15.2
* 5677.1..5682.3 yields 17.4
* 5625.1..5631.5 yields 17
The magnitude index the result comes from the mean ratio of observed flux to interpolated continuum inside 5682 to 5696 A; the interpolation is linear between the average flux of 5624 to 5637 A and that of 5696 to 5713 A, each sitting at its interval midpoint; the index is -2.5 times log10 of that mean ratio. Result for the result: -0.07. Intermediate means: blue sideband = 16.5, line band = 17.1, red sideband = 15.8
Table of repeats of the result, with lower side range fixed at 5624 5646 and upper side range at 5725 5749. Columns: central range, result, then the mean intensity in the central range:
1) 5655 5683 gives -0.04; 17.1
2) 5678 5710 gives -0.01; 16.6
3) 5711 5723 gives 0.03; 16.2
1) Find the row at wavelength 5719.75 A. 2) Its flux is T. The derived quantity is 15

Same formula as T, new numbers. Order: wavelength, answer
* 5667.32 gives 18.7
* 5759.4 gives 15.2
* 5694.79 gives 16.9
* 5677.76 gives 18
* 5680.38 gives 18.2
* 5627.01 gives 16.1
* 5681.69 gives 17.7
